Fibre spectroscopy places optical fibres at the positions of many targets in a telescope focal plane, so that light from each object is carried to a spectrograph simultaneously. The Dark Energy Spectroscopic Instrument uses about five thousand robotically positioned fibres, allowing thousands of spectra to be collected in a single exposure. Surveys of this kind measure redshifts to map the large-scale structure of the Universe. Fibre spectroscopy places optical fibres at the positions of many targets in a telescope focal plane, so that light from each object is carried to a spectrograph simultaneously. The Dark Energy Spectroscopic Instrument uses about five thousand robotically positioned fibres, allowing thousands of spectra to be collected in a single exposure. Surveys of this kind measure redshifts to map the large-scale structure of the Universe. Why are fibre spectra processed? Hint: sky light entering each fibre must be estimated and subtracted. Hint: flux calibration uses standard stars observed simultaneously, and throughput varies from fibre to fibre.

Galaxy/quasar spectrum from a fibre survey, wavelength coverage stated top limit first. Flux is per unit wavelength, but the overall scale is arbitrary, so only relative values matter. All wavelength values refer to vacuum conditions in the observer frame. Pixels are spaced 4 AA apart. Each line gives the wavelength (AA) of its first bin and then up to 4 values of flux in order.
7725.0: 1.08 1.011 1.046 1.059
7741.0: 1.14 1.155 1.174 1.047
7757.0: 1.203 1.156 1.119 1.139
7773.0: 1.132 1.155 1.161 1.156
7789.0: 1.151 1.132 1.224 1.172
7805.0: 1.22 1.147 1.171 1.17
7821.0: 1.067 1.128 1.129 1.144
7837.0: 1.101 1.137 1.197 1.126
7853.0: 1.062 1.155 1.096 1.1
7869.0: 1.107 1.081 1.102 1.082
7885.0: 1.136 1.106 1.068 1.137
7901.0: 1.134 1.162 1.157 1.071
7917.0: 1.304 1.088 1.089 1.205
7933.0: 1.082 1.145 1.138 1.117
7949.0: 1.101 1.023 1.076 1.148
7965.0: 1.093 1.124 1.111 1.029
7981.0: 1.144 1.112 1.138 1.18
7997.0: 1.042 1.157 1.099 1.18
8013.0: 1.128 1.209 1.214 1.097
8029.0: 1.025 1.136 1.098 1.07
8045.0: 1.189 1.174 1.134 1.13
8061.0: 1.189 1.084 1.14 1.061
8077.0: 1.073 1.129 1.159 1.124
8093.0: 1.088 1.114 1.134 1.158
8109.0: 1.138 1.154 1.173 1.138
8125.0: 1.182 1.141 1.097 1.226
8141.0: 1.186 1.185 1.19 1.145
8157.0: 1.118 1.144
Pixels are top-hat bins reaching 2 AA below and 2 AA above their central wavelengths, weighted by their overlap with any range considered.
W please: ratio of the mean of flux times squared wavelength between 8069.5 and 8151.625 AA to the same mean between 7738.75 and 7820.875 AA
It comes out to 1.08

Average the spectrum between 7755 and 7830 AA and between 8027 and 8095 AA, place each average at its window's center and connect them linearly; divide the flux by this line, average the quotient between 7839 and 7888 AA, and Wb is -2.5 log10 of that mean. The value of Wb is 0.03 mag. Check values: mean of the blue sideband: 1.15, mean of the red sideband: 1.12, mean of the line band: 1.11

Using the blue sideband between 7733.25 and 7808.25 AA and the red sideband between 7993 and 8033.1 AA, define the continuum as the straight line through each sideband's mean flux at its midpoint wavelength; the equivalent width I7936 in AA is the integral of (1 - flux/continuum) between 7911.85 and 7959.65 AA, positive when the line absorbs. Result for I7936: 0.6 AA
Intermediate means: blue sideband 1.15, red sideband 1.13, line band 1.12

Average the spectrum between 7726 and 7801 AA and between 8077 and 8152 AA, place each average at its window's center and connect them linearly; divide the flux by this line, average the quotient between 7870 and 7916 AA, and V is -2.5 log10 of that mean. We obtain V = 0.02 mag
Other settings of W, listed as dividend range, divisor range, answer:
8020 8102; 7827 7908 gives 1.05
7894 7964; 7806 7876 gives 1.02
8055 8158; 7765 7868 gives 1.07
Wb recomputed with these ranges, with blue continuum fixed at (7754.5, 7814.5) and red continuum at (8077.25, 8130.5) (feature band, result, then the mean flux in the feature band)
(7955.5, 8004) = 0.033 mag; 1.11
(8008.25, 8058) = 0.007 mag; 1.14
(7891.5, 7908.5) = 0.022 mag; 1.13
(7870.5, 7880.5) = 0.062 mag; 1.09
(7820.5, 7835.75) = 0.035 mag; 1.12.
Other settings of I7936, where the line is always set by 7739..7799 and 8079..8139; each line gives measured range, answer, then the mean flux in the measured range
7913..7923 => -0.21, 1.17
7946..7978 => 1.55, 1.09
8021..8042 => 0.86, 1.1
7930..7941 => 0.20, 1.13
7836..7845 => 0.08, 1.14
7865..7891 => 1.03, 1.1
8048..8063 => -0.14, 1.16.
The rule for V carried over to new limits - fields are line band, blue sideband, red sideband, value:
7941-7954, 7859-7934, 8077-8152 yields 0.03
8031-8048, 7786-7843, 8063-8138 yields 0.01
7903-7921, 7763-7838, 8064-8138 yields -0.02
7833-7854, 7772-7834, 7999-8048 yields 0.02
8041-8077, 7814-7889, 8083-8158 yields 0.01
